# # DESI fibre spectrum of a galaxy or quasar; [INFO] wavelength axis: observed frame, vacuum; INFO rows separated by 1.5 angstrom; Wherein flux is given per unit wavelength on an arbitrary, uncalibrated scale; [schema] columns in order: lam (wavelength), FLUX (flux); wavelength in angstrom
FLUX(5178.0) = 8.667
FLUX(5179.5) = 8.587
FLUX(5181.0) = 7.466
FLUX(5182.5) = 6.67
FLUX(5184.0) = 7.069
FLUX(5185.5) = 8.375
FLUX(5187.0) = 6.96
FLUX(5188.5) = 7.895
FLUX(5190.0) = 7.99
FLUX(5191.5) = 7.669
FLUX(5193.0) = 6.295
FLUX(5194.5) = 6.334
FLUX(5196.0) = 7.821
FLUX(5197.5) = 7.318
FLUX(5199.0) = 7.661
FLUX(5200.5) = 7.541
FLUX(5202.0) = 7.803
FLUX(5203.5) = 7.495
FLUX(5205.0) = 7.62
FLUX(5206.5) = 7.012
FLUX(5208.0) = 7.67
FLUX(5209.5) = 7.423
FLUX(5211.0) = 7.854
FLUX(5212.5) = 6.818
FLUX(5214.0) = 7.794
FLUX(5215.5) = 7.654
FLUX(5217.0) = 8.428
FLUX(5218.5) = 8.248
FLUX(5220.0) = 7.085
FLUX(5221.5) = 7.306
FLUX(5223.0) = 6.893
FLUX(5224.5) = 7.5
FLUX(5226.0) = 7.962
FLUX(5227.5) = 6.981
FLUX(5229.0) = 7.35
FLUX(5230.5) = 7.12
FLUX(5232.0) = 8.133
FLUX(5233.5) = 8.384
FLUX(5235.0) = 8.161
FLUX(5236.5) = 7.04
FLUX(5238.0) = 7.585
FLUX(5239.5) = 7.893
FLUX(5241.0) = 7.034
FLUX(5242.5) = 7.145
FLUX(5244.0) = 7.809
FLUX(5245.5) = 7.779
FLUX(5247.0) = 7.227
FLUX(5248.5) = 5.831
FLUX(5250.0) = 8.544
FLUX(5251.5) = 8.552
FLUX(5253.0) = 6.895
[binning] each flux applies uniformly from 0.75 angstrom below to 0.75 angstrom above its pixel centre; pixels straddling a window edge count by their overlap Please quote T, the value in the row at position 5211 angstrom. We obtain 7.854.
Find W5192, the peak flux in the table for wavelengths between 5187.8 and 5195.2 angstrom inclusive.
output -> 7.99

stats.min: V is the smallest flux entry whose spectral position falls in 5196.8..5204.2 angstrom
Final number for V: 7.318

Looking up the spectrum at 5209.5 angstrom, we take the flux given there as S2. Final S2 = 7.423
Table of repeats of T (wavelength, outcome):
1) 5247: 7.227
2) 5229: 7.35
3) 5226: 7.962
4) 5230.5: 7.12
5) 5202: 7.803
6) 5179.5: 8.587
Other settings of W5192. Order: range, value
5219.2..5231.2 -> 7.962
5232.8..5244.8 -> 8.384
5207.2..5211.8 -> 7.854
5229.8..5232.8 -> 8.133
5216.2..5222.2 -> 8.428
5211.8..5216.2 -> 7.794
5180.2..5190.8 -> 8.375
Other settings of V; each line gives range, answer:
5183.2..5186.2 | 7.069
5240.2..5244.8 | 7.034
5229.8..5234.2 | 7.12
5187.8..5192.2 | 7.669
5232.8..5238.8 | 7.04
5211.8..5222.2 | 6.818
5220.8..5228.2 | 6.893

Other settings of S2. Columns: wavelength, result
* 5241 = 7.034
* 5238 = 7.585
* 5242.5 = 7.145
